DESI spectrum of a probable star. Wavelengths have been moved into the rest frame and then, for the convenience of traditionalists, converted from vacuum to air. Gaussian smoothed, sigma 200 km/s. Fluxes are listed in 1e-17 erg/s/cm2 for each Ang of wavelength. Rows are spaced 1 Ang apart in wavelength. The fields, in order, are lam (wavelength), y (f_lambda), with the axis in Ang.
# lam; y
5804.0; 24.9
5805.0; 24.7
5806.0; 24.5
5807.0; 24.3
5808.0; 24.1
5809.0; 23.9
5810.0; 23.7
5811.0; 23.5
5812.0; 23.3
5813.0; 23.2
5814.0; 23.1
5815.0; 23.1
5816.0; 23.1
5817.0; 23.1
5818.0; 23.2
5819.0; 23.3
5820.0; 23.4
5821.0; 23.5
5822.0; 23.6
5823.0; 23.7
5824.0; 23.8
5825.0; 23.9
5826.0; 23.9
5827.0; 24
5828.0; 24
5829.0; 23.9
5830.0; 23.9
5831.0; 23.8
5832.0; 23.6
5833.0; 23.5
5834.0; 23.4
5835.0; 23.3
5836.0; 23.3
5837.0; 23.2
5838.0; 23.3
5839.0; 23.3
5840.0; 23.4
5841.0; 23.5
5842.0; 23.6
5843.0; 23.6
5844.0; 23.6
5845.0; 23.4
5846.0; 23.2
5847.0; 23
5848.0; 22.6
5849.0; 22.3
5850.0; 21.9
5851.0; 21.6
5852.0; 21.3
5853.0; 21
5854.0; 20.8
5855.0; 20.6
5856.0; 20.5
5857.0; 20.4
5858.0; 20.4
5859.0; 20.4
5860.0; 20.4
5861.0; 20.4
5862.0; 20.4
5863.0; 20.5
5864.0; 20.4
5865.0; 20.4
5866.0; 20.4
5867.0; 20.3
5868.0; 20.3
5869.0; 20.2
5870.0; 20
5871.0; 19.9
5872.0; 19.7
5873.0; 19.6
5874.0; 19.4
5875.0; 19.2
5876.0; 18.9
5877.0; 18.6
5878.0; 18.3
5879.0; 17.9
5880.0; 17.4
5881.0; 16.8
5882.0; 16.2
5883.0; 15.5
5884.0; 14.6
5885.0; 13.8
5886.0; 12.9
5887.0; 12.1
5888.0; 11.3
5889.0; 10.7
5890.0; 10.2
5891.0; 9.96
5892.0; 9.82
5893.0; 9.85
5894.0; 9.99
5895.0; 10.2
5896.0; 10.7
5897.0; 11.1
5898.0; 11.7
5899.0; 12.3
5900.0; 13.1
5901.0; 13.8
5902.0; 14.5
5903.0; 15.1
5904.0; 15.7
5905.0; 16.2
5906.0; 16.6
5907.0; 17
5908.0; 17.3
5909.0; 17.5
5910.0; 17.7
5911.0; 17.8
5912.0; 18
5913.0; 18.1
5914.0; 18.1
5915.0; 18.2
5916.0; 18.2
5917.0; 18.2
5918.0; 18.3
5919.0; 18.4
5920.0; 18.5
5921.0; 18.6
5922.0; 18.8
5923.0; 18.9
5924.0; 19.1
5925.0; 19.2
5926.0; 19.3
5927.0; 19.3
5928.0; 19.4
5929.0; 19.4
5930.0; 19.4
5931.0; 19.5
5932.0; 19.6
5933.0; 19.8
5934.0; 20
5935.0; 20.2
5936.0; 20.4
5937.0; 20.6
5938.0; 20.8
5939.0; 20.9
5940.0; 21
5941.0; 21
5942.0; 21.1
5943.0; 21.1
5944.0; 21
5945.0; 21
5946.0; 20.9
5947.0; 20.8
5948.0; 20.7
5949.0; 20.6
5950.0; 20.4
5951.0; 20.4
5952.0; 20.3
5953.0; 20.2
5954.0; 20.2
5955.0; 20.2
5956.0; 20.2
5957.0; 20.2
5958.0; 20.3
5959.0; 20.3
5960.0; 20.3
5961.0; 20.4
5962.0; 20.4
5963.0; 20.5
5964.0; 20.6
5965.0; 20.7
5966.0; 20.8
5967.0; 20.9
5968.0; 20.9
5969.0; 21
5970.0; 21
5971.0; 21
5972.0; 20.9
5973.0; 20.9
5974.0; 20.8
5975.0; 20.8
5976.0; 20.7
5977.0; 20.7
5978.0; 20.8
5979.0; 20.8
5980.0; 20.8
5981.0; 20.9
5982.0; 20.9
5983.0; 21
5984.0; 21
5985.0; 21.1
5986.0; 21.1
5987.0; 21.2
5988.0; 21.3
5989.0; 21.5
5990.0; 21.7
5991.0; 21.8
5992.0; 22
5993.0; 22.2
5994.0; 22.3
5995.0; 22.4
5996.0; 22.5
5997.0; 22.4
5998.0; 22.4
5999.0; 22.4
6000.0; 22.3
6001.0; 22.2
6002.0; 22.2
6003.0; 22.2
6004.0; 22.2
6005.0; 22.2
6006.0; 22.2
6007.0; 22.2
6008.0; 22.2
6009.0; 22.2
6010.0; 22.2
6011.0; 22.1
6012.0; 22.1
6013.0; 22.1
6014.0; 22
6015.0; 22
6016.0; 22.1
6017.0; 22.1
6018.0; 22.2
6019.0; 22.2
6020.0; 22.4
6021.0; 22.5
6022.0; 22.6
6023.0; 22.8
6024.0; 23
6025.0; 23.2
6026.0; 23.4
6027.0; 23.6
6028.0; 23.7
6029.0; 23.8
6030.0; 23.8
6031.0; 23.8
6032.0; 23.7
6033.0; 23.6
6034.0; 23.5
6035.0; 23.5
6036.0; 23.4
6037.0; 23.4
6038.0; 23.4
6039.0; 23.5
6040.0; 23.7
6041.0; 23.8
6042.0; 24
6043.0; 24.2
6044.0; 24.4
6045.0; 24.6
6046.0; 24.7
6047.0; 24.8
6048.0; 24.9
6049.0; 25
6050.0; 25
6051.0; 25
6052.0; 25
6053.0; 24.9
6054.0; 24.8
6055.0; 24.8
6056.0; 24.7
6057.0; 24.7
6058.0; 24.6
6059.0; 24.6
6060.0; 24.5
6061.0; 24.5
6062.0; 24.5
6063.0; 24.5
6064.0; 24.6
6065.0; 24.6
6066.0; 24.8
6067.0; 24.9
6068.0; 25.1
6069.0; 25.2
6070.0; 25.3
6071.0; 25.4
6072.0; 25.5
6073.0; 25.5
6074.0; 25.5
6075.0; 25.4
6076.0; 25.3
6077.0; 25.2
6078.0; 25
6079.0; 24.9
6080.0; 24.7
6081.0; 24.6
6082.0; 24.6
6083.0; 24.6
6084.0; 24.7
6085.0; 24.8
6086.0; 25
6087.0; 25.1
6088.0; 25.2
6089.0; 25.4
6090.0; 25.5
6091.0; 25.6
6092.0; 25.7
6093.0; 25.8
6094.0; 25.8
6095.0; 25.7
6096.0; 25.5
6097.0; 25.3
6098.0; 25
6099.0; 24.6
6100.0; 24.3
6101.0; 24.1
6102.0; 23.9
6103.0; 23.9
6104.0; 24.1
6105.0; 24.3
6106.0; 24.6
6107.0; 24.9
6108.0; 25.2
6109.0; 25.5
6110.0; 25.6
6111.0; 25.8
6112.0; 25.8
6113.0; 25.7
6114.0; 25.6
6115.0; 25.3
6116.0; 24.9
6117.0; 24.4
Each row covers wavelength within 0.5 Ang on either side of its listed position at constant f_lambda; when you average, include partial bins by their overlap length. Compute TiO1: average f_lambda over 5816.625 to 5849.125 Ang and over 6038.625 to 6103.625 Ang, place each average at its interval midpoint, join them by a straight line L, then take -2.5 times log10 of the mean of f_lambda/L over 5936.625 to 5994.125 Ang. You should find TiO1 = 0.16 mag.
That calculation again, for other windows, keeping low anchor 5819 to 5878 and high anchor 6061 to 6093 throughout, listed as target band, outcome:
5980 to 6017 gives 0.10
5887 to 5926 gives 0.43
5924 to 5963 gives 0.15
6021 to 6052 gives 0.03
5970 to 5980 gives 0.14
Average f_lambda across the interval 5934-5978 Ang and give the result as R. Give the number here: 20.6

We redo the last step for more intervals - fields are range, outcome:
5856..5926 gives 16.8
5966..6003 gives 21.4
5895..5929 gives 16.8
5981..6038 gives 22.4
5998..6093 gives 23.9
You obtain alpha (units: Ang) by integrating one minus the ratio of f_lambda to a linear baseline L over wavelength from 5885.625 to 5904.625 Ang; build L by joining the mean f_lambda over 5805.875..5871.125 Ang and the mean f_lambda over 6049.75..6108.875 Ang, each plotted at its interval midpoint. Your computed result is 9.2 Ang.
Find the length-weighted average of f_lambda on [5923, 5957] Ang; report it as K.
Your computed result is 20.2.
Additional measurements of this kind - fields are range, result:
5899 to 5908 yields 15.2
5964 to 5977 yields 20.9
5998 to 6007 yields 22.2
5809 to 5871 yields 22.4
